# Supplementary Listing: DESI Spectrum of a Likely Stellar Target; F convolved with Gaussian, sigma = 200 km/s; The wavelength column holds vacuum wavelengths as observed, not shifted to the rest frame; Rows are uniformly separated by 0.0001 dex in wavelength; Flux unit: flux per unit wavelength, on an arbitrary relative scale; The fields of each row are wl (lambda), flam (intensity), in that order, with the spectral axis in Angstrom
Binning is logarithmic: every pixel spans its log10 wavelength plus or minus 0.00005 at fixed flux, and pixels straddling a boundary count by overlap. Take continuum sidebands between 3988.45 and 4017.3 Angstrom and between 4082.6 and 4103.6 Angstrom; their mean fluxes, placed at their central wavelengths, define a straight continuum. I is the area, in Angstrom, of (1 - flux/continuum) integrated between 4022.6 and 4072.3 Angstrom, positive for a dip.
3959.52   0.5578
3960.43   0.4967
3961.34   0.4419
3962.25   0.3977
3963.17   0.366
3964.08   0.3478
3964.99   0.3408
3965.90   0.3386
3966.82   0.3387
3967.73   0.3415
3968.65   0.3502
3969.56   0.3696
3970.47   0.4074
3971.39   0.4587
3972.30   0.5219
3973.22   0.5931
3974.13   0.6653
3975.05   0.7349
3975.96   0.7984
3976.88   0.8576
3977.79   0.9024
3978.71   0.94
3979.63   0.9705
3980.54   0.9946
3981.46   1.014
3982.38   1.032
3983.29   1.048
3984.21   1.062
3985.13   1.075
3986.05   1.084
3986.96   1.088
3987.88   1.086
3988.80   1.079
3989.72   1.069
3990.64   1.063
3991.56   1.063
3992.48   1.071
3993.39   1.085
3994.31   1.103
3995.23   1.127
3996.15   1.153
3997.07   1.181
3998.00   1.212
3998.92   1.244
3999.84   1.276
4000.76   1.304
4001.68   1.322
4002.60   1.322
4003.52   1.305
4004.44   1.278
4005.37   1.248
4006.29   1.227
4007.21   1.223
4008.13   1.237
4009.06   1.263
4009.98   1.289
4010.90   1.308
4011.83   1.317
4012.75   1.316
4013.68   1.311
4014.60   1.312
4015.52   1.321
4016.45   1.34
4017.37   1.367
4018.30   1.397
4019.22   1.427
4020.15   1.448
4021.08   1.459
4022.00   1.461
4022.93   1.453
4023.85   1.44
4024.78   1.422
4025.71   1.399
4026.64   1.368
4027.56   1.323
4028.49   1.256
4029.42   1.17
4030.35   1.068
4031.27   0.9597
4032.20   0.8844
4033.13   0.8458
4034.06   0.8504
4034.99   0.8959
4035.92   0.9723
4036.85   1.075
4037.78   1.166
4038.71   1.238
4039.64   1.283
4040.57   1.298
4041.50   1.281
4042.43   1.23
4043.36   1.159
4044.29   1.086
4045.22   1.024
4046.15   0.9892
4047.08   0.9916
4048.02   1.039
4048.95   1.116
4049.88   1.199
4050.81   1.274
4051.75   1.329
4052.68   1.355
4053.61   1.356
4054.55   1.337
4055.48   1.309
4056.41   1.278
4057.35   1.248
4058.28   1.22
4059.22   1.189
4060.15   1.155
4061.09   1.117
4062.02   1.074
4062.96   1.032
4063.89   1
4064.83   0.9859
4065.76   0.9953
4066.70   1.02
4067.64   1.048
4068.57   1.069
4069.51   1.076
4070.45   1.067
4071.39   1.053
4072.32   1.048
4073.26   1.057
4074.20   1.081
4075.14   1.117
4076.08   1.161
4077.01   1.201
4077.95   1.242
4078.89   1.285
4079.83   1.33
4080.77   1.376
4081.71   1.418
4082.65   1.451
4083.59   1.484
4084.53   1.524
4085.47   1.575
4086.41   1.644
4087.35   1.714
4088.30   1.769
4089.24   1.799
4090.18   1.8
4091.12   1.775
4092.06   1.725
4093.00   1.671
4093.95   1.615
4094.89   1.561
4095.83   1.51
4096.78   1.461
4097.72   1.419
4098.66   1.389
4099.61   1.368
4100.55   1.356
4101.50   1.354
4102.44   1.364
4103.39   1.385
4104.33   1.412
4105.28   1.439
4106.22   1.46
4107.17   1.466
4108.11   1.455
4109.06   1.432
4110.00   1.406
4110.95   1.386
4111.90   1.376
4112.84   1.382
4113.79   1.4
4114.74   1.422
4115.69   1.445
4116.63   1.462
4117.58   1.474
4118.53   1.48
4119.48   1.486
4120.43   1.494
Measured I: 8.46 Angstrom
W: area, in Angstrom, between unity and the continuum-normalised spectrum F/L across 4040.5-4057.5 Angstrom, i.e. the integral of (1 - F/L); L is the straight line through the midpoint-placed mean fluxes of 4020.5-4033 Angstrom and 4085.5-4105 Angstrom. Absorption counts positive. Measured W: 2.0 Angstrom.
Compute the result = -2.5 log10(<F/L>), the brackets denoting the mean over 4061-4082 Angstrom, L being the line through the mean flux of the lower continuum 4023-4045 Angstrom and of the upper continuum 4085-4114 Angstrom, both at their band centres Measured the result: 0.21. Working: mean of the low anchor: 1.16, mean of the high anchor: 1.51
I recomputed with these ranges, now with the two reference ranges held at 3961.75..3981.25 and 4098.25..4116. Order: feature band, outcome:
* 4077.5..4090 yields -2.5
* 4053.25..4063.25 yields -1.0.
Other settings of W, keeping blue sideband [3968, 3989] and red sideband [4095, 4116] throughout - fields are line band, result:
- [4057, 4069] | 1.3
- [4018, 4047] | -3.5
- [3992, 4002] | -3.0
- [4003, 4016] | -4.2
